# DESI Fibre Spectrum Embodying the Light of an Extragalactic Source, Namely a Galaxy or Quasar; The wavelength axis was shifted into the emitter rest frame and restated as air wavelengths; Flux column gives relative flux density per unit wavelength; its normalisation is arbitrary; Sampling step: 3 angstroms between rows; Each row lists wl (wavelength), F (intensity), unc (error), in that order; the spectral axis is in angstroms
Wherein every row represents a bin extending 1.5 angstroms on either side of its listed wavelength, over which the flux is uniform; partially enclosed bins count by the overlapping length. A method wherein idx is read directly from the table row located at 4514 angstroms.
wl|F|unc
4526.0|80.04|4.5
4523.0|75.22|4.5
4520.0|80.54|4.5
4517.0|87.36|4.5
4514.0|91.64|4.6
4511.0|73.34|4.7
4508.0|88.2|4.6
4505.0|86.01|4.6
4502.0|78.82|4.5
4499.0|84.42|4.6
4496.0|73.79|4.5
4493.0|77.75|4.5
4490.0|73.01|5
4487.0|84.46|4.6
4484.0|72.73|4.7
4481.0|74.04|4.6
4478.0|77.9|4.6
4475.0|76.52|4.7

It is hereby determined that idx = 91.64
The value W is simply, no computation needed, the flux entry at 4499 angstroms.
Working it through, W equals 84.42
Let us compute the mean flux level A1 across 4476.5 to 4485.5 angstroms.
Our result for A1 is 74.9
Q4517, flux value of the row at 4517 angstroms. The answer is 87.36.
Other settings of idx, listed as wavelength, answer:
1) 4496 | 73.79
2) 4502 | 78.82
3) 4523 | 75.22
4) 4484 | 72.73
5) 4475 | 76.52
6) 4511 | 73.34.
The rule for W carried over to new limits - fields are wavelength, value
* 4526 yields 80.04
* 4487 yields 84.46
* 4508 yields 88.2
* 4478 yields 77.9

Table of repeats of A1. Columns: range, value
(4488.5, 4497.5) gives 74.9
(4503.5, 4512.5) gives 82.5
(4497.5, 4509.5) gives 84.4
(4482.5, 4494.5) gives 77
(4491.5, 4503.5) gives 78.7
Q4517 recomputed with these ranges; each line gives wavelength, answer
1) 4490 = 73.01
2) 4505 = 86.01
